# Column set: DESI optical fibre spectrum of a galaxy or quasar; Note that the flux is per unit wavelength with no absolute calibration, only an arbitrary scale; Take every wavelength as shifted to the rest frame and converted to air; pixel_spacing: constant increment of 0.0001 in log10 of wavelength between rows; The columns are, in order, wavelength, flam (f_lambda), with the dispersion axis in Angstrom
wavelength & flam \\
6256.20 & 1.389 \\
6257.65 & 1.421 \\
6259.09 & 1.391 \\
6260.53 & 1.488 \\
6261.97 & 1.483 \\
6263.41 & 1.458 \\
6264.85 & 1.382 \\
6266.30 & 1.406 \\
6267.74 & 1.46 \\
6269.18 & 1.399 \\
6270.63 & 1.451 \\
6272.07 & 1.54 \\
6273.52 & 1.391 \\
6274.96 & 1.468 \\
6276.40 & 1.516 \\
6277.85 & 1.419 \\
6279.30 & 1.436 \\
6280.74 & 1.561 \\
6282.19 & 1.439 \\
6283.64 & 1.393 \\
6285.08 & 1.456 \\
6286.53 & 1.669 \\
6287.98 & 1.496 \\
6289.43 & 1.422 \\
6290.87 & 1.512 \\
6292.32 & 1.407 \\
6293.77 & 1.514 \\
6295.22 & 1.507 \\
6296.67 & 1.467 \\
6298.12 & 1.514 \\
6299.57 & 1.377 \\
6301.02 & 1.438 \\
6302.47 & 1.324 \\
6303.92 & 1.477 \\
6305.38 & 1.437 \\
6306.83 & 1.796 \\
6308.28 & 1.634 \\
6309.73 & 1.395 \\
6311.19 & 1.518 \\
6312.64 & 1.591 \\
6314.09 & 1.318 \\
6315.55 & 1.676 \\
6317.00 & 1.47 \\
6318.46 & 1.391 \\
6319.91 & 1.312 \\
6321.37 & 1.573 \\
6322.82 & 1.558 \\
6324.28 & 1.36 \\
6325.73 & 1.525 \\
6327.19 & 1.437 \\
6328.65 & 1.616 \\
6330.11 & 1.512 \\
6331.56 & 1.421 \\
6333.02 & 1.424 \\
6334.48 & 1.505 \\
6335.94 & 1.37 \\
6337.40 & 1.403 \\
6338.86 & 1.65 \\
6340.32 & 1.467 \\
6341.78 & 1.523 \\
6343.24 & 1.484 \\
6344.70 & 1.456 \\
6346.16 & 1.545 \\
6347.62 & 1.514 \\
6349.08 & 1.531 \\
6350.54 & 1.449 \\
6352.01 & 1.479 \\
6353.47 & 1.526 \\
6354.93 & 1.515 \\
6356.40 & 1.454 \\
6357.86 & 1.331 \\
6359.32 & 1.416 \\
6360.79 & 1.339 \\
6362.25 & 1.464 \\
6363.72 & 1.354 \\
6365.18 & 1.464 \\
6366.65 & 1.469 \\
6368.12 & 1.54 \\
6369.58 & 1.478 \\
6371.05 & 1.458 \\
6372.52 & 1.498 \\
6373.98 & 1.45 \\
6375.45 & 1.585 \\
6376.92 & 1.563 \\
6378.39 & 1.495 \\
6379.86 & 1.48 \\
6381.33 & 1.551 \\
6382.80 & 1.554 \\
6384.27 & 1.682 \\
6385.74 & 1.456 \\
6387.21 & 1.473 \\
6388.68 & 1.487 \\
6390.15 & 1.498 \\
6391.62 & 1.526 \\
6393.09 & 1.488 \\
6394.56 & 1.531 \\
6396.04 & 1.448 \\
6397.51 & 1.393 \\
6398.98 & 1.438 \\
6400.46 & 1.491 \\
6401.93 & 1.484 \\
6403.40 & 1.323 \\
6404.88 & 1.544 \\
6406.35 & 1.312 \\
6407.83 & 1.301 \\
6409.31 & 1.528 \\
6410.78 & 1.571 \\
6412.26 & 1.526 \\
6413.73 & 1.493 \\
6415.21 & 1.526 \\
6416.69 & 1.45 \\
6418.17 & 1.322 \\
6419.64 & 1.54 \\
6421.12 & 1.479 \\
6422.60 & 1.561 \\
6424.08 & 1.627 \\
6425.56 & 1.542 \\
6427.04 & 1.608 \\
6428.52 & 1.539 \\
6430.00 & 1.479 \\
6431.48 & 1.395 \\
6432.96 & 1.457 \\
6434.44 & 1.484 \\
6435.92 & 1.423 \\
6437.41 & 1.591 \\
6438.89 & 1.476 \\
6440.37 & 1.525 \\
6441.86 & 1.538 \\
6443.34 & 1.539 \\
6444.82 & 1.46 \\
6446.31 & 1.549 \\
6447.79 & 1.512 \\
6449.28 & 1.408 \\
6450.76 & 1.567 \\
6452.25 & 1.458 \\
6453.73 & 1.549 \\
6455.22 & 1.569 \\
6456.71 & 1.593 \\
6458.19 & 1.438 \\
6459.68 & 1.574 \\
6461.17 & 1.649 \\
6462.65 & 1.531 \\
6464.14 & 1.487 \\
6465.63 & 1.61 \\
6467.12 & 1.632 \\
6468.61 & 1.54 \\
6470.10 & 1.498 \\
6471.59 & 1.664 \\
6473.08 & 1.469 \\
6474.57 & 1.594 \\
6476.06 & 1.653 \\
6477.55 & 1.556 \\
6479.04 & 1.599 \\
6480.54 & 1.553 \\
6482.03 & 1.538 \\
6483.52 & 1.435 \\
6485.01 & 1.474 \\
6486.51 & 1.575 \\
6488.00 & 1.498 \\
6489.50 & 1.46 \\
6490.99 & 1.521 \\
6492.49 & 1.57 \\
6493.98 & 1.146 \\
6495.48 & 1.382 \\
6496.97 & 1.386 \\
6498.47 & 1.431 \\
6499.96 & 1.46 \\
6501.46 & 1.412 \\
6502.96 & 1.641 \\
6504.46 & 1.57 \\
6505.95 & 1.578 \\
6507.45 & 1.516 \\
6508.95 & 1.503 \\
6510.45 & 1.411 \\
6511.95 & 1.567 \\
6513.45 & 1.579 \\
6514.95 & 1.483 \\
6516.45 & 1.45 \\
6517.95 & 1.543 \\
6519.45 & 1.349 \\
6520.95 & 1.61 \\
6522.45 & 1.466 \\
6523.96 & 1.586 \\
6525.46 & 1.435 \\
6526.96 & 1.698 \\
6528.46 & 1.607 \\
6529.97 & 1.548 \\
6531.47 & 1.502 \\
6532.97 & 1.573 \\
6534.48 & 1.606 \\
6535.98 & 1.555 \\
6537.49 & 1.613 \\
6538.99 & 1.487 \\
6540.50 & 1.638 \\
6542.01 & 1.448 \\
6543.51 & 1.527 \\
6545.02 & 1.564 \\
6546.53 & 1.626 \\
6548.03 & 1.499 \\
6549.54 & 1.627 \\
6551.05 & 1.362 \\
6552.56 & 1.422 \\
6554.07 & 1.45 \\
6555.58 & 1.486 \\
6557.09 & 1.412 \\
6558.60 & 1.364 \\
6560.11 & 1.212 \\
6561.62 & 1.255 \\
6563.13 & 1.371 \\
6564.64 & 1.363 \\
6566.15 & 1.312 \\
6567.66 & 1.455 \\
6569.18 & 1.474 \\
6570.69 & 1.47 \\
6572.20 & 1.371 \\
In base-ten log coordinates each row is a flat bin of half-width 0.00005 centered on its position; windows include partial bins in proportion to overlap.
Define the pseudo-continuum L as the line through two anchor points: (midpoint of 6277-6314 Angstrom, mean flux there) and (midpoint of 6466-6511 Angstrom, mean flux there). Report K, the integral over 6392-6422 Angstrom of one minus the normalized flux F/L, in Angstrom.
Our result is 0.8 Angstrom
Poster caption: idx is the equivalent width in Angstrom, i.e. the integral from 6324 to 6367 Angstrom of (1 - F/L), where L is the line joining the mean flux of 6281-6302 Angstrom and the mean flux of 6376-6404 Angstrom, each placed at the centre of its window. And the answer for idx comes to 0.5 Angstrom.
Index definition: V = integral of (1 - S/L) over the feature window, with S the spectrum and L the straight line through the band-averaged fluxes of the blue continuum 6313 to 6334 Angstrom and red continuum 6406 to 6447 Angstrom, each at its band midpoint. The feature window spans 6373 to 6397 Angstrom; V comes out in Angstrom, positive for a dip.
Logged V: -0.5 Angstrom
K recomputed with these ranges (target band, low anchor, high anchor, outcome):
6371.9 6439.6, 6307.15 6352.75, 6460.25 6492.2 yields 1.2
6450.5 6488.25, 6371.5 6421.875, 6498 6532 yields -1.1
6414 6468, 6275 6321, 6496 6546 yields -0.3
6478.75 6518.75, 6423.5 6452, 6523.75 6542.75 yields 1.3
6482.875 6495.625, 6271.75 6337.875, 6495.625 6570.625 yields 0.3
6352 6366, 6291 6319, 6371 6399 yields 0.6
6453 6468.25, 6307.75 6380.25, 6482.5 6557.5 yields -0.7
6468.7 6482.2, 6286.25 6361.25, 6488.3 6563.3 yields -0.7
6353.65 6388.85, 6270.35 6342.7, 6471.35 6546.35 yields 0.3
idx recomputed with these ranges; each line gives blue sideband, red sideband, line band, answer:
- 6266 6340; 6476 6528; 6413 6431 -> -0.24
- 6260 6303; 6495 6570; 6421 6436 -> -0.37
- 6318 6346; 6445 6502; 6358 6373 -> 0.42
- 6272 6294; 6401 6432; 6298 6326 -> -0.11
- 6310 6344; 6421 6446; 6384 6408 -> 0.64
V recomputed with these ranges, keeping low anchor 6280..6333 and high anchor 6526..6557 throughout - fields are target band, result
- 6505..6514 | 0.0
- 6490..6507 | 0.7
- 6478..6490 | 0.1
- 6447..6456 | 0.0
